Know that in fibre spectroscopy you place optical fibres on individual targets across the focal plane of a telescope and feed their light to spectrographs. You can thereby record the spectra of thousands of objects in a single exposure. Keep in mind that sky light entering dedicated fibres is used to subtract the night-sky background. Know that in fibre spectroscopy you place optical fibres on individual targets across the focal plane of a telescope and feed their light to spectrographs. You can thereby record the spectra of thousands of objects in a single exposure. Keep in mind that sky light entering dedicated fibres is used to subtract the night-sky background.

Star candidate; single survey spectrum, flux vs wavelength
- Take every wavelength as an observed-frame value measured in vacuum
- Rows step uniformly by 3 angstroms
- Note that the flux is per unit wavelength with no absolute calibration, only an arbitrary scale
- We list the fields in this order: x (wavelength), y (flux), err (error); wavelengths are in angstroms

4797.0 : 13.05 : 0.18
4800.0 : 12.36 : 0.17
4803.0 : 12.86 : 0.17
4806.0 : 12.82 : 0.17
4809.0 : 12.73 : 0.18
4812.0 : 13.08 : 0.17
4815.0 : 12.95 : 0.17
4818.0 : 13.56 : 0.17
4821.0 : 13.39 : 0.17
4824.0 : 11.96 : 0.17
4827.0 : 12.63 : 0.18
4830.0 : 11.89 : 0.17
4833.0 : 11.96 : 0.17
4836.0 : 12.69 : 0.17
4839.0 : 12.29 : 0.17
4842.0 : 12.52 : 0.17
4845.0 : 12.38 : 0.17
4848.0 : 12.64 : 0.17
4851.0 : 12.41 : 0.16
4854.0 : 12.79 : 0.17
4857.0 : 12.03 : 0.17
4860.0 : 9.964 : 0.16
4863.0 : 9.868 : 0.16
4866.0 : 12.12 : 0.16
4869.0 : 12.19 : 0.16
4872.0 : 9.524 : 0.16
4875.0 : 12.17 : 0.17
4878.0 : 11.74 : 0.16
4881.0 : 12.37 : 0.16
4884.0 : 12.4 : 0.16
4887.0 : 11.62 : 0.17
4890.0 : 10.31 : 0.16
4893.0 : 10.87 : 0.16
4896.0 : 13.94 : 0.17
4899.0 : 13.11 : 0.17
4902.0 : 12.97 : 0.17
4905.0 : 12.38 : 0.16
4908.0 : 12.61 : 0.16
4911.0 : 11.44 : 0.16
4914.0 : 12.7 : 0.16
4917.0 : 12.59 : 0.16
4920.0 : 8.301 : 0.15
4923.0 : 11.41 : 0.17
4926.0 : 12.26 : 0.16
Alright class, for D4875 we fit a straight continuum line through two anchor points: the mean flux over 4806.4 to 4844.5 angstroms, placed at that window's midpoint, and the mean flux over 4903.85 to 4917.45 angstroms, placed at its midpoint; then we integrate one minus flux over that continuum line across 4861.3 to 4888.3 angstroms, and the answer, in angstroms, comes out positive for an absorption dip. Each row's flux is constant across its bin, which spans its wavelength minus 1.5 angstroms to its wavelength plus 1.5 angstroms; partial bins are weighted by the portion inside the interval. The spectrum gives 2.0 angstroms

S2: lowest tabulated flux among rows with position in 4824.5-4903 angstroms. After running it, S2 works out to 9.524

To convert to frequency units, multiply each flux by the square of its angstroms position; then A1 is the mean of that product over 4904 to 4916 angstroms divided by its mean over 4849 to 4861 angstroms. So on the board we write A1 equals 1.1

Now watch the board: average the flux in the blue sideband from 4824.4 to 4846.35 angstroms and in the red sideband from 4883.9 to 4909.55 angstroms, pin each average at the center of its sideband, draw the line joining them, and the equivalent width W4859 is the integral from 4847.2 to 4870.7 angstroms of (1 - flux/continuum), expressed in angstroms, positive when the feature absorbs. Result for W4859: 1.11 angstroms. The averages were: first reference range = 12.3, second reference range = 12.2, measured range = 11.7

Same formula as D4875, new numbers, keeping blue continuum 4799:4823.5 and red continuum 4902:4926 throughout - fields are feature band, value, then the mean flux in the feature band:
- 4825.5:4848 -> 0.5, 12.4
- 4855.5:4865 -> 1.3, 10.7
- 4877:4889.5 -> 0.2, 11.9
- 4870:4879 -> 0.8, 11.2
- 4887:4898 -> 0.2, 11.8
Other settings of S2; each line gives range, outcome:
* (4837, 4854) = 12.29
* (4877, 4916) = 10.31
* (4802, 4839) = 11.89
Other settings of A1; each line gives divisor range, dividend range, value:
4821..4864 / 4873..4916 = 1.03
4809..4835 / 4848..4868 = 0.93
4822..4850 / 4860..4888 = 0.94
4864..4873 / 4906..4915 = 1.10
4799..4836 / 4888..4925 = 0.97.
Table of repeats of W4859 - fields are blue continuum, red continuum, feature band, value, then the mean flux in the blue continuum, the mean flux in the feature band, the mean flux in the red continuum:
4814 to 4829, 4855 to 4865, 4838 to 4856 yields -1.6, 12.9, 12.5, 10.8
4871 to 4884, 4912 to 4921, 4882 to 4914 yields -1.9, 11.6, 12.2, 11.4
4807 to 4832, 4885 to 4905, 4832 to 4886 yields 2.4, 12.8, 11.9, 12.2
